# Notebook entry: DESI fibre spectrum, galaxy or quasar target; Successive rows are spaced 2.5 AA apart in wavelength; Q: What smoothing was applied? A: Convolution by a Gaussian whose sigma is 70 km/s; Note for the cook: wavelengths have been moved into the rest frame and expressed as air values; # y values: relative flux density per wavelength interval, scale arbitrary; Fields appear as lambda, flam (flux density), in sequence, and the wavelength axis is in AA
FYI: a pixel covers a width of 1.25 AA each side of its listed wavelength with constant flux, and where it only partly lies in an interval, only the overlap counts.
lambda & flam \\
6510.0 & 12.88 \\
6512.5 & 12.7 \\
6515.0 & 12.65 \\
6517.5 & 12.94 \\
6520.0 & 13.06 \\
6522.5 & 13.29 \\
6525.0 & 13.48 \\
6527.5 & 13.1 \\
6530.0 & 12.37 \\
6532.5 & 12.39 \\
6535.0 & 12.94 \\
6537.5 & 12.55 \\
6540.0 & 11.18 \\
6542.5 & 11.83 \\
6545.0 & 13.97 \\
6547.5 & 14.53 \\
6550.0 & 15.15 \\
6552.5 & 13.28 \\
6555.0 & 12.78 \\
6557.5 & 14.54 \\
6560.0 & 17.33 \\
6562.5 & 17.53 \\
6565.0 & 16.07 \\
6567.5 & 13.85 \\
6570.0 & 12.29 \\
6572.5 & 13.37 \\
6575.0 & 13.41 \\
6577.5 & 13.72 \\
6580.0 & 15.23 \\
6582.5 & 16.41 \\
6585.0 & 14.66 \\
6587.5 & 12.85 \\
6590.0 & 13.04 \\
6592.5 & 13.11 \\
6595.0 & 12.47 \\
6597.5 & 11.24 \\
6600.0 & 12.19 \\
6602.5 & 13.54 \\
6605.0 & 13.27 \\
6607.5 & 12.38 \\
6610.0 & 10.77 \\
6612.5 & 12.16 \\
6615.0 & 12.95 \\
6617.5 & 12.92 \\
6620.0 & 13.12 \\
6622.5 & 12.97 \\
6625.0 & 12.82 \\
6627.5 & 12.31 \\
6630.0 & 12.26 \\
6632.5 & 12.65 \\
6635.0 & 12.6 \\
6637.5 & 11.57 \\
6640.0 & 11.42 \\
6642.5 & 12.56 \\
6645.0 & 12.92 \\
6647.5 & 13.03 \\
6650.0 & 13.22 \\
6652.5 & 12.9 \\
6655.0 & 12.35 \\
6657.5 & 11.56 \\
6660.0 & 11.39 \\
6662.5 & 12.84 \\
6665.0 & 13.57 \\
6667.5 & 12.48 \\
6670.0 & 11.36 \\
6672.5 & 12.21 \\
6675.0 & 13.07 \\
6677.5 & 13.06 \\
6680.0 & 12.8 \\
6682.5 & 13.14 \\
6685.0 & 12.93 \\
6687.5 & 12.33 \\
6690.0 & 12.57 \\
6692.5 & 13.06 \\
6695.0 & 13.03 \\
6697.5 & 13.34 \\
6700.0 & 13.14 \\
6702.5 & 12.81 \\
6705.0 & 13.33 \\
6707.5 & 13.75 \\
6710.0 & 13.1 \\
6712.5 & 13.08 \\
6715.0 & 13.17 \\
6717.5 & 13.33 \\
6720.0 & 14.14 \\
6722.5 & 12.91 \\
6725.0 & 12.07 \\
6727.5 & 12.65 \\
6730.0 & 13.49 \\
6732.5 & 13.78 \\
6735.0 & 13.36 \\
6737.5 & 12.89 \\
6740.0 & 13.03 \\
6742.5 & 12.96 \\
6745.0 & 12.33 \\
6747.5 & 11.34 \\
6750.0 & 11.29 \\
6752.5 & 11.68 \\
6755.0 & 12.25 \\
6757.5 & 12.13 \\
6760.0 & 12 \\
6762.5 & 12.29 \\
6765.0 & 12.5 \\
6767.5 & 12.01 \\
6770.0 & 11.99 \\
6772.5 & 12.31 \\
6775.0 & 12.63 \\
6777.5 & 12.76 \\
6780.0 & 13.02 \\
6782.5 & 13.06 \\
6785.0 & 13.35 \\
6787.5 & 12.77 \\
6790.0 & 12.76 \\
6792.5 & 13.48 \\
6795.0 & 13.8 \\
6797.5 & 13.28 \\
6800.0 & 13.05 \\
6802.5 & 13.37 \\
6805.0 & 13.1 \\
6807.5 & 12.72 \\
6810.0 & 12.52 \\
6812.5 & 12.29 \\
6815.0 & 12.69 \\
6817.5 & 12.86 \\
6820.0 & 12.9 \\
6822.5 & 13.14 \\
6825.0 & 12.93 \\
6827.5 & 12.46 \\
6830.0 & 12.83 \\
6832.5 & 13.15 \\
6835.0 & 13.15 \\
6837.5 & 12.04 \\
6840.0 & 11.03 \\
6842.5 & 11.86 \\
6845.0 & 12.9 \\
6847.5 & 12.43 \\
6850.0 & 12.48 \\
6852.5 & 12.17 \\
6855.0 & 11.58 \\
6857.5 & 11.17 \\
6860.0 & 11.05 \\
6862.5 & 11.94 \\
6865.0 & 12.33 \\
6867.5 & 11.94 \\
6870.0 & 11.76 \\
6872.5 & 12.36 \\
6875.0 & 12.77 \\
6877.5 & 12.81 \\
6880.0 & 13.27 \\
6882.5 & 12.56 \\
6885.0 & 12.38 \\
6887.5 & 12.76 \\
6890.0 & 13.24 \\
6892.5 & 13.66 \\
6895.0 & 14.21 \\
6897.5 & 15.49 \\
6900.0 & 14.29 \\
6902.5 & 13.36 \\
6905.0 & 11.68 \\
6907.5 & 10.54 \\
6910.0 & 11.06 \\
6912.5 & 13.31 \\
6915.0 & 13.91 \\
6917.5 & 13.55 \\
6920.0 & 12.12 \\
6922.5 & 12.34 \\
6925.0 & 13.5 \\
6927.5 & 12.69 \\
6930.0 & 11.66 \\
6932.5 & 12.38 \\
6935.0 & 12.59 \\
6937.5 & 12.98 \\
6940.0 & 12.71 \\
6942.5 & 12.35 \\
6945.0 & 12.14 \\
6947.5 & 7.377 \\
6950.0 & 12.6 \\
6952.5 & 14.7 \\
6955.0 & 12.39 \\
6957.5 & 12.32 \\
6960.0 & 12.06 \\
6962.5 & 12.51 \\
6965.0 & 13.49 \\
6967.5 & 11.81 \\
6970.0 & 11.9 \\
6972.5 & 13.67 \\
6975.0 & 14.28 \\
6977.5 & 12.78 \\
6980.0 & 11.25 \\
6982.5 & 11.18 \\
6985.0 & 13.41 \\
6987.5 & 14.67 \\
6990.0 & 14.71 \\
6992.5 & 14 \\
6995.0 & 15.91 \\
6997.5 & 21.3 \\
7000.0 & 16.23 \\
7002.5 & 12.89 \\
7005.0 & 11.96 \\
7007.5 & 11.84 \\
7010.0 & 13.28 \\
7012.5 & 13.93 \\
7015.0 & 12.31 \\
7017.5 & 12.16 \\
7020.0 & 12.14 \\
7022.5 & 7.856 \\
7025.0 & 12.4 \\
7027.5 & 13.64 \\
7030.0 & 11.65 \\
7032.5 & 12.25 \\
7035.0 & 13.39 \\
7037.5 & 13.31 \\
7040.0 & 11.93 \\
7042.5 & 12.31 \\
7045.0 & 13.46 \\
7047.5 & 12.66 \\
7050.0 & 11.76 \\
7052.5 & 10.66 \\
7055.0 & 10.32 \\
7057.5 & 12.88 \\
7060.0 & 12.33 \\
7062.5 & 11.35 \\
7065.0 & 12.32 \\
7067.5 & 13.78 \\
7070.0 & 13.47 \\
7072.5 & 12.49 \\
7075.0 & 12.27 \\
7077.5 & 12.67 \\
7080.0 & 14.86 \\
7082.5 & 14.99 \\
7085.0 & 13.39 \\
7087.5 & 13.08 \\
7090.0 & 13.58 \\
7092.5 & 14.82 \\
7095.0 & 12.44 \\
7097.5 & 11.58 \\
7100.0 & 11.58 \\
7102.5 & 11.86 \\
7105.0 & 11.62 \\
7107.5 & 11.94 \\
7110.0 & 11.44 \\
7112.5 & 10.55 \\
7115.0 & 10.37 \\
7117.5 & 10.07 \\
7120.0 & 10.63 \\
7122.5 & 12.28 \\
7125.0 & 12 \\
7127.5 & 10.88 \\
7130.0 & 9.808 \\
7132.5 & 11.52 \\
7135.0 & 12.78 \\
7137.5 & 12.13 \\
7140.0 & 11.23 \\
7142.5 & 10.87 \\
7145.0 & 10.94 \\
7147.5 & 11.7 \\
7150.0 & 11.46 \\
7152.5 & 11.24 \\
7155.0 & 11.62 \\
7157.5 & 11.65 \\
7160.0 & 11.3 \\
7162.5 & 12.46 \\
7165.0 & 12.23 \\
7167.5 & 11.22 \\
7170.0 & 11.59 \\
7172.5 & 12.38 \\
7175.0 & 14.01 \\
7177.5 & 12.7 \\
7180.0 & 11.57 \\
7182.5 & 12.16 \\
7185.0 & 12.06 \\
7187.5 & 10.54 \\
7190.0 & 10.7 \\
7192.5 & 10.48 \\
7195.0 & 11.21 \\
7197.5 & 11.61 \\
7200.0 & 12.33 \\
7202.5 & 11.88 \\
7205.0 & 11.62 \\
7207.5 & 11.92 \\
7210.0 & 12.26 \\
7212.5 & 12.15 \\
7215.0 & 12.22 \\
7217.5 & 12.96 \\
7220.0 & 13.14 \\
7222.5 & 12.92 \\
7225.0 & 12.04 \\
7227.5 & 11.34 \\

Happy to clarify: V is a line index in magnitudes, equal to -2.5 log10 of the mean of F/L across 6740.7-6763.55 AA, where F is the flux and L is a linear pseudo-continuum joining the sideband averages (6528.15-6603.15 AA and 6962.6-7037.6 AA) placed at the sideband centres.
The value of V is 0.119 mag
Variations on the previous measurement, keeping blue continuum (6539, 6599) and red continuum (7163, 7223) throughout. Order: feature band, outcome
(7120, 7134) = 0.09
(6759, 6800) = 0.04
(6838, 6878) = 0.09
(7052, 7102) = -0.04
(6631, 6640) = 0.13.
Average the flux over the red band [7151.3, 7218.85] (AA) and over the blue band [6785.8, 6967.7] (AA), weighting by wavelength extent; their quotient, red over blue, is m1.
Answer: 0.94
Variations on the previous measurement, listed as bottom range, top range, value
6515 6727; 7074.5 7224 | 0.91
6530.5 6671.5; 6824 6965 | 0.95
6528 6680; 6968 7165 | 0.95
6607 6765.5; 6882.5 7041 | 1.02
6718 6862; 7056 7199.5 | 0.95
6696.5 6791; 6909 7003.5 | 1.03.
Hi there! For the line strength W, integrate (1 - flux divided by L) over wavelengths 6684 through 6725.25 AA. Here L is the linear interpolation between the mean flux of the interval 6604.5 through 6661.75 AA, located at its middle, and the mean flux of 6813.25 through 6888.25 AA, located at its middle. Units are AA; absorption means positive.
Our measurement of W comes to -2.2 AA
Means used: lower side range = 12.4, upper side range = 12.4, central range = 13.1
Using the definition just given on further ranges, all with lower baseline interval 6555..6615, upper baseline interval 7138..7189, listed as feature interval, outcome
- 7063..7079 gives -1.0 AA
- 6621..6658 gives 2.7 AA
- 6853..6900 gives 0.1 AA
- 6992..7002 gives -3.6 AA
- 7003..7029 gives 0.2 AA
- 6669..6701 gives 1.4 AA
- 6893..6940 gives -1.1 AA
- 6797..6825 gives 0.1 AA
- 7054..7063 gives 0.2 AA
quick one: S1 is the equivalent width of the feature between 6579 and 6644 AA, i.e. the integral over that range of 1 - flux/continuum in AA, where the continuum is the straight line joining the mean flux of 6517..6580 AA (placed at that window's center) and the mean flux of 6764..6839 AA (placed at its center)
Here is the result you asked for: 3.1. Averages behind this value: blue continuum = 13.7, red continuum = 12.8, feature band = 12.8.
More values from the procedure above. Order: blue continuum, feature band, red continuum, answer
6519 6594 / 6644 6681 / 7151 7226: 2.44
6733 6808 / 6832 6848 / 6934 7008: 0.63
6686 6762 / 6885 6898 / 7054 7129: -1.12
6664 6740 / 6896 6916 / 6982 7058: 0.06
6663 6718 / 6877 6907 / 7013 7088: -1.36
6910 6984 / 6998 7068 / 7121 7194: -1.94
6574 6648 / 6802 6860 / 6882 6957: 1.23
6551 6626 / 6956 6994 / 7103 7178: -2.53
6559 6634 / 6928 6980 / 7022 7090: 1.41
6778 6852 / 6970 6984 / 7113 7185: -0.42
